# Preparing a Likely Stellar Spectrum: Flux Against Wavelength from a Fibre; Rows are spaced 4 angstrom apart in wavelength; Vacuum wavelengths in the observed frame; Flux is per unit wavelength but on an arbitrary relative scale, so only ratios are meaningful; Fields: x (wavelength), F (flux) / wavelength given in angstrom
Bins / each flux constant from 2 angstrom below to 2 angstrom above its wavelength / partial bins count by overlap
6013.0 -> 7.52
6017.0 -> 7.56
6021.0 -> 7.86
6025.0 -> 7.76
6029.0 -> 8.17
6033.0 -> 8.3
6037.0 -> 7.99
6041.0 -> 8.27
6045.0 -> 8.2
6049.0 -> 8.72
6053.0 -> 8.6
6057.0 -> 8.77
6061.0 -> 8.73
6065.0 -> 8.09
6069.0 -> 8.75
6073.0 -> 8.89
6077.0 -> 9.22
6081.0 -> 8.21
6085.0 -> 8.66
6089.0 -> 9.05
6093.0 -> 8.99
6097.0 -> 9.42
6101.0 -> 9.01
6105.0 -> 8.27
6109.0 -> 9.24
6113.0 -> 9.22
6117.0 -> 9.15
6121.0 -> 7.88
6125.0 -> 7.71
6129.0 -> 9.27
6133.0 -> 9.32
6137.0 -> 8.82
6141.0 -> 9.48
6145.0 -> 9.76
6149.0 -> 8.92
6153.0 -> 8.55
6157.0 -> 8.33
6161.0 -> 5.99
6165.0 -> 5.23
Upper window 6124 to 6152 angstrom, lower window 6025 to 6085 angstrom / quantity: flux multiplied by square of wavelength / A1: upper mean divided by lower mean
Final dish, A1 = 1.10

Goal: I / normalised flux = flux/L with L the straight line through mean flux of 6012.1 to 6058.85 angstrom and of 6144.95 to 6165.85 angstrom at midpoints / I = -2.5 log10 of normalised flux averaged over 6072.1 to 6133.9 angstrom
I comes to -0.117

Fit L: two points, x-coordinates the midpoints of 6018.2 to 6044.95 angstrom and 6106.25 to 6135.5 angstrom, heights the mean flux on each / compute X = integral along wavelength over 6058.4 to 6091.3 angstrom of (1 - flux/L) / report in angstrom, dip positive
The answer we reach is -1.1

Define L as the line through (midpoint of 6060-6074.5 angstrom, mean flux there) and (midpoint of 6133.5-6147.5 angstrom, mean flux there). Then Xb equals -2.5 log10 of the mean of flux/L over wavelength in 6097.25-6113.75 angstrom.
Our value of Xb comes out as 0.00 mag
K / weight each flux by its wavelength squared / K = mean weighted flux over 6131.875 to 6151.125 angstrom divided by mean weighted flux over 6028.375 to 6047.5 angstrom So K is 1.2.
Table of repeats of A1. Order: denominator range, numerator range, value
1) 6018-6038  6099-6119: 1.15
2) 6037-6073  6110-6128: 1.03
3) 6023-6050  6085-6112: 1.12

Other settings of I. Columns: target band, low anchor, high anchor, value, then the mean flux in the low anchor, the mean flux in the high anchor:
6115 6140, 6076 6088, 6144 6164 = -0.054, 8.68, 8.08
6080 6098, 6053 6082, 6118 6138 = -0.027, 8.68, 8.62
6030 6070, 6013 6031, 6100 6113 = -0.035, 7.8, 8.89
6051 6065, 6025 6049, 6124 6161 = -0.039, 8.19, 8.78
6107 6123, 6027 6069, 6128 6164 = -0.042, 8.4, 8.6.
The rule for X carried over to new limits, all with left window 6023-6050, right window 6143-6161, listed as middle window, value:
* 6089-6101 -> -1.10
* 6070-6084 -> -0.75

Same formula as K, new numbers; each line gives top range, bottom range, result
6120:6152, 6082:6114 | 1.01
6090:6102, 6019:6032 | 1.18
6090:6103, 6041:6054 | 1.10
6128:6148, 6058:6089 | 1.10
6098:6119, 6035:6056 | 1.10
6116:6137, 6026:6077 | 1.05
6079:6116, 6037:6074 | 1.06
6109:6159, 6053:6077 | 1.05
